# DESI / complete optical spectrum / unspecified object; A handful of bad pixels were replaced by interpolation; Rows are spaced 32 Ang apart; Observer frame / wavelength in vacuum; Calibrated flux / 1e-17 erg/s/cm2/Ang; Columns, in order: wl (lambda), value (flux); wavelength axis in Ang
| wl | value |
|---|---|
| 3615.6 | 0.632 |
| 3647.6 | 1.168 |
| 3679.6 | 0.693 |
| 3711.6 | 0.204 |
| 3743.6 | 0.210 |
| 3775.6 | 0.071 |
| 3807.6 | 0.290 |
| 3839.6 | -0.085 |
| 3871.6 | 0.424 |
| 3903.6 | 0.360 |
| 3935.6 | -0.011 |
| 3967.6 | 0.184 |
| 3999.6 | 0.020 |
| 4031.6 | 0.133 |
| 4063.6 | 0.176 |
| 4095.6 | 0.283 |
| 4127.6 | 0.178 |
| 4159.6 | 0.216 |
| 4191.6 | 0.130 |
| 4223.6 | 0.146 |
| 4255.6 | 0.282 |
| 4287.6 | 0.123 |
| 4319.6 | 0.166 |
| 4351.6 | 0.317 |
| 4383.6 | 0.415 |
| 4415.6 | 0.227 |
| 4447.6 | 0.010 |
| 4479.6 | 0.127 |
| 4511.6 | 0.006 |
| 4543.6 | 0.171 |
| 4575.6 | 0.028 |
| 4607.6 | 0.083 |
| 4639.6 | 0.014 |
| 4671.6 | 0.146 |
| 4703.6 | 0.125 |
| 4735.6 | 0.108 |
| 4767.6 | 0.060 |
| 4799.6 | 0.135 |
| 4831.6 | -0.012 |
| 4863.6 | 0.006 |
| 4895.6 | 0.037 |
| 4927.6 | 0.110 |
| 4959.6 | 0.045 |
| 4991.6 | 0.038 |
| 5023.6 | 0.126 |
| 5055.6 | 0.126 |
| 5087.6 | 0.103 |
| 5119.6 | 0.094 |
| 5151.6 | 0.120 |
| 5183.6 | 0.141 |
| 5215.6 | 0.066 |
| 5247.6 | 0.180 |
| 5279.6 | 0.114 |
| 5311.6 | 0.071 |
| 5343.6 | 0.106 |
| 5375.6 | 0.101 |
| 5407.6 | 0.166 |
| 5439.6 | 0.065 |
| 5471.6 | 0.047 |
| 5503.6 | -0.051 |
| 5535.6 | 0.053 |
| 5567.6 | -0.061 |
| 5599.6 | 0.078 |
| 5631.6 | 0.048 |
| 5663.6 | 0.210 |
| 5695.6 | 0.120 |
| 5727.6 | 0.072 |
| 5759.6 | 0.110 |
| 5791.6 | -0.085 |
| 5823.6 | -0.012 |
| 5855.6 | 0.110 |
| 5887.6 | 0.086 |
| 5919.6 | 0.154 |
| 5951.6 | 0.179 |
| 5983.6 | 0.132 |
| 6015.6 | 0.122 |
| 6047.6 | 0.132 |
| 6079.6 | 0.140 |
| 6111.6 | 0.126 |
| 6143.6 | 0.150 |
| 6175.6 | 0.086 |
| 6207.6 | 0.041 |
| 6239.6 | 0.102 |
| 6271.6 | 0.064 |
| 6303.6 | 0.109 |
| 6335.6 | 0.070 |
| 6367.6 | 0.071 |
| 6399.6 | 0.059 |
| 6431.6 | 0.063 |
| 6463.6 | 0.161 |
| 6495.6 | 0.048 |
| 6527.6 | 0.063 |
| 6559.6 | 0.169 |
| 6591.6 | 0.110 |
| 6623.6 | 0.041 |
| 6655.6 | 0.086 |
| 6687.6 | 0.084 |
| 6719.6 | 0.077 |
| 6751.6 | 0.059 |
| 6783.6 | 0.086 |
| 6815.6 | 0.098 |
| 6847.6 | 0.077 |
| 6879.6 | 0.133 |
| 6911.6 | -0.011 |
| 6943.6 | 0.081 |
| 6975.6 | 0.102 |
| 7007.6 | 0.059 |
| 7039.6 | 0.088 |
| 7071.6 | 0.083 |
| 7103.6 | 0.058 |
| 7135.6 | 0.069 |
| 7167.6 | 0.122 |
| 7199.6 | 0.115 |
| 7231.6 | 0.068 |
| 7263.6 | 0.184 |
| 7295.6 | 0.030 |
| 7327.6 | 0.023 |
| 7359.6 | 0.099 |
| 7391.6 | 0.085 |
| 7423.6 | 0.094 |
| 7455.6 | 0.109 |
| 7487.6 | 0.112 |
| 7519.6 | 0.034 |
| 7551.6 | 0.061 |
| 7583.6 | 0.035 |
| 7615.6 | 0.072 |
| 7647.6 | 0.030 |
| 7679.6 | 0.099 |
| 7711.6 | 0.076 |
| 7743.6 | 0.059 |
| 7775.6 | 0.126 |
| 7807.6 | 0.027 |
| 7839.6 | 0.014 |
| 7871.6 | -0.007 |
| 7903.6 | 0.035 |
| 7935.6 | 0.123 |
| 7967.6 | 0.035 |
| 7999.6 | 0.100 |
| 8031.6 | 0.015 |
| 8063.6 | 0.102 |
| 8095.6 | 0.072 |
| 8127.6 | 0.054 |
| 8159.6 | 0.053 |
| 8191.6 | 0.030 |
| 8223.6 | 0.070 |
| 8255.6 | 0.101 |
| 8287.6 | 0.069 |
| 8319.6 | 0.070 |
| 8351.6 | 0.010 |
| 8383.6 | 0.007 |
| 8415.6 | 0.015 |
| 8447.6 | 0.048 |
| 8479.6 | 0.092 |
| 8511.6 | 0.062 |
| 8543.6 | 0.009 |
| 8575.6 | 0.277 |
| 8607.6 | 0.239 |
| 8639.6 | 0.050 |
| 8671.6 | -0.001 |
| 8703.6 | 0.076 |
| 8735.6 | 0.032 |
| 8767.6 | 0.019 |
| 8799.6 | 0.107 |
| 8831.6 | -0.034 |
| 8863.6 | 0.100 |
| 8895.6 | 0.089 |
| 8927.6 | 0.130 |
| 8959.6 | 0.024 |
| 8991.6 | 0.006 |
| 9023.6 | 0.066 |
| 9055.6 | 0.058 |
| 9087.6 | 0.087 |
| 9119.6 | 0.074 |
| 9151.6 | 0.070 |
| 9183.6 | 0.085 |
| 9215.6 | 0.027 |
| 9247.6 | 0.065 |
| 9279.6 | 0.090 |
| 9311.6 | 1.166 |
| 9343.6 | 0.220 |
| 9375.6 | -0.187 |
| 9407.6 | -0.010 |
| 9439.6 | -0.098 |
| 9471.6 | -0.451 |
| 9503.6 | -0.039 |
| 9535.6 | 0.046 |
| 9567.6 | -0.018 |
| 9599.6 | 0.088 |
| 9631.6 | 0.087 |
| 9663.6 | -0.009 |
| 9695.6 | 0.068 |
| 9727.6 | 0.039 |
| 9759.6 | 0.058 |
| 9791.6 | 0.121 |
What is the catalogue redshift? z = 1.30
